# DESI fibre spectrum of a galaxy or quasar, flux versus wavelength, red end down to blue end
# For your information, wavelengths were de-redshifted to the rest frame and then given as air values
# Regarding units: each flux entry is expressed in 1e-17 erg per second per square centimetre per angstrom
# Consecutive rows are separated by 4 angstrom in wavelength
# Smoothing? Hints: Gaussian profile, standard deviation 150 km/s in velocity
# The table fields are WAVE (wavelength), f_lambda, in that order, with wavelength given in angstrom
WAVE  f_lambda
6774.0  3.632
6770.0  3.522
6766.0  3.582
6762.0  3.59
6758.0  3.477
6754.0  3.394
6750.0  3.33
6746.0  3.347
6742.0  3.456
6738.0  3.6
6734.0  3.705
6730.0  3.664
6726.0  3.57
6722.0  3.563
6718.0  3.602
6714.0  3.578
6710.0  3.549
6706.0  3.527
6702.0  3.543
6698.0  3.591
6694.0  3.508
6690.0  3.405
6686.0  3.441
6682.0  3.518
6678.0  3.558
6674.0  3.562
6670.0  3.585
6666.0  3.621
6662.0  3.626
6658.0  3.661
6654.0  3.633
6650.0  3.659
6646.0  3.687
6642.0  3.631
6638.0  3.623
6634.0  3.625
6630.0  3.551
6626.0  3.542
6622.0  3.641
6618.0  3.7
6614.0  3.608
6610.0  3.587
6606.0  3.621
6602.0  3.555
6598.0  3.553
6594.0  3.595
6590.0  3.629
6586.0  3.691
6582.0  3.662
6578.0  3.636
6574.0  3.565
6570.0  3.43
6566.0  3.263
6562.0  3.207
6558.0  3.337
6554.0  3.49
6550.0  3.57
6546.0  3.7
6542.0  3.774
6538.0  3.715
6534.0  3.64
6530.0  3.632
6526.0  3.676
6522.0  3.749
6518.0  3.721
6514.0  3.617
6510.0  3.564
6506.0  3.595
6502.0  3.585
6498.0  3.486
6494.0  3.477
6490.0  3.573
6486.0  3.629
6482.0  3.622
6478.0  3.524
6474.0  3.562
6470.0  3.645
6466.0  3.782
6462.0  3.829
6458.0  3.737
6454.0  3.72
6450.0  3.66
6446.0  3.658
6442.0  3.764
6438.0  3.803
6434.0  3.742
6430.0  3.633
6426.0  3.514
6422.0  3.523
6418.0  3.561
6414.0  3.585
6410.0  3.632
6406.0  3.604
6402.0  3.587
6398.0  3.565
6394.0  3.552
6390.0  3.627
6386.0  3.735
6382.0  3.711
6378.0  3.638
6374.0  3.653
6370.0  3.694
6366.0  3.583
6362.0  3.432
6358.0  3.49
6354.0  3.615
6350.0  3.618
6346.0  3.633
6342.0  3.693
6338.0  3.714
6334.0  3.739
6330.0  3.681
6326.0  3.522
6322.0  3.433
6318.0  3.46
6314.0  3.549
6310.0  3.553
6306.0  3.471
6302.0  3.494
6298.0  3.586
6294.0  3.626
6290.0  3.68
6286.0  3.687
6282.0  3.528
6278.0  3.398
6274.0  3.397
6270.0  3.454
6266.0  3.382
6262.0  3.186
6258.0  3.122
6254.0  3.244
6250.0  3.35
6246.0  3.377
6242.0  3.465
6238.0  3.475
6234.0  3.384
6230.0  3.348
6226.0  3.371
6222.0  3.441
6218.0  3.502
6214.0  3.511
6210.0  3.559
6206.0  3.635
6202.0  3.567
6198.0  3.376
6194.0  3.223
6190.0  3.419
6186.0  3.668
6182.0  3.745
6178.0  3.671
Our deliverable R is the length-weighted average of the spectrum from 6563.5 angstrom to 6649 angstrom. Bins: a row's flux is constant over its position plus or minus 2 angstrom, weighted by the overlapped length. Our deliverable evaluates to 3.59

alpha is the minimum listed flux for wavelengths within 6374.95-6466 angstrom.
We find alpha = 3.514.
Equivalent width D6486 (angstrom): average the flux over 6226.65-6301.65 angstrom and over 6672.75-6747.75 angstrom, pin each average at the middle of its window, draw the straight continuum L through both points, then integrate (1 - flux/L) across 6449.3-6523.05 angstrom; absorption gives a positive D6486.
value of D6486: -3.2 angstrom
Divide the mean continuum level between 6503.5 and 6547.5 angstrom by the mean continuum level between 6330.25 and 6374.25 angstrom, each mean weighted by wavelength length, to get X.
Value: 1.0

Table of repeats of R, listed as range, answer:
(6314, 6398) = 3.61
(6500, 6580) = 3.57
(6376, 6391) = 3.68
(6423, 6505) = 3.65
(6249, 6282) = 3.33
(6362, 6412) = 3.62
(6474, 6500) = 3.55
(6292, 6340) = 3.57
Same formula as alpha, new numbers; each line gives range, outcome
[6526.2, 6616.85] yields 3.207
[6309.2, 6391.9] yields 3.432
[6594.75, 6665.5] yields 3.542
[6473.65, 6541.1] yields 3.477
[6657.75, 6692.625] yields 3.405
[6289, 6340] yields 3.433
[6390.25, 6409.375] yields 3.552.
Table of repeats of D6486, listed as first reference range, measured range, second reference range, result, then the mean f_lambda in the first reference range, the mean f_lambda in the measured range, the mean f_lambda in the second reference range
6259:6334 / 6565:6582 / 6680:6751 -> 0.1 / 3.51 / 3.51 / 3.53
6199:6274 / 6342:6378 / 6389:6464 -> -0.3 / 3.41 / 3.6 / 3.65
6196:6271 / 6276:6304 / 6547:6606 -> -1.2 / 3.41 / 3.57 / 3.52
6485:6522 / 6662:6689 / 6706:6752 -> 0.0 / 3.59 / 3.55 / 3.54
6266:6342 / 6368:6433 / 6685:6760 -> -1.3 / 3.55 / 3.62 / 3.52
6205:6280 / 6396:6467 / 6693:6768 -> -4.3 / 3.4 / 3.66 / 3.54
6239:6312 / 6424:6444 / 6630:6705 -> -1.1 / 3.44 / 3.69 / 3.58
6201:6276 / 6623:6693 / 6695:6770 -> -1.3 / 3.41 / 3.58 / 3.54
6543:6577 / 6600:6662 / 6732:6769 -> -2.6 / 3.46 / 3.62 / 3.5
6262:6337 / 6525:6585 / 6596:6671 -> 0.7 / 3.53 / 3.55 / 3.62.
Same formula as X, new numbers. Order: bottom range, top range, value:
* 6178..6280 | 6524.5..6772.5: 1.04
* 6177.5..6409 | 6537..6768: 1.01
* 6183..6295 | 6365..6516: 1.05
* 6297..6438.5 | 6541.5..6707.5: 0.99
